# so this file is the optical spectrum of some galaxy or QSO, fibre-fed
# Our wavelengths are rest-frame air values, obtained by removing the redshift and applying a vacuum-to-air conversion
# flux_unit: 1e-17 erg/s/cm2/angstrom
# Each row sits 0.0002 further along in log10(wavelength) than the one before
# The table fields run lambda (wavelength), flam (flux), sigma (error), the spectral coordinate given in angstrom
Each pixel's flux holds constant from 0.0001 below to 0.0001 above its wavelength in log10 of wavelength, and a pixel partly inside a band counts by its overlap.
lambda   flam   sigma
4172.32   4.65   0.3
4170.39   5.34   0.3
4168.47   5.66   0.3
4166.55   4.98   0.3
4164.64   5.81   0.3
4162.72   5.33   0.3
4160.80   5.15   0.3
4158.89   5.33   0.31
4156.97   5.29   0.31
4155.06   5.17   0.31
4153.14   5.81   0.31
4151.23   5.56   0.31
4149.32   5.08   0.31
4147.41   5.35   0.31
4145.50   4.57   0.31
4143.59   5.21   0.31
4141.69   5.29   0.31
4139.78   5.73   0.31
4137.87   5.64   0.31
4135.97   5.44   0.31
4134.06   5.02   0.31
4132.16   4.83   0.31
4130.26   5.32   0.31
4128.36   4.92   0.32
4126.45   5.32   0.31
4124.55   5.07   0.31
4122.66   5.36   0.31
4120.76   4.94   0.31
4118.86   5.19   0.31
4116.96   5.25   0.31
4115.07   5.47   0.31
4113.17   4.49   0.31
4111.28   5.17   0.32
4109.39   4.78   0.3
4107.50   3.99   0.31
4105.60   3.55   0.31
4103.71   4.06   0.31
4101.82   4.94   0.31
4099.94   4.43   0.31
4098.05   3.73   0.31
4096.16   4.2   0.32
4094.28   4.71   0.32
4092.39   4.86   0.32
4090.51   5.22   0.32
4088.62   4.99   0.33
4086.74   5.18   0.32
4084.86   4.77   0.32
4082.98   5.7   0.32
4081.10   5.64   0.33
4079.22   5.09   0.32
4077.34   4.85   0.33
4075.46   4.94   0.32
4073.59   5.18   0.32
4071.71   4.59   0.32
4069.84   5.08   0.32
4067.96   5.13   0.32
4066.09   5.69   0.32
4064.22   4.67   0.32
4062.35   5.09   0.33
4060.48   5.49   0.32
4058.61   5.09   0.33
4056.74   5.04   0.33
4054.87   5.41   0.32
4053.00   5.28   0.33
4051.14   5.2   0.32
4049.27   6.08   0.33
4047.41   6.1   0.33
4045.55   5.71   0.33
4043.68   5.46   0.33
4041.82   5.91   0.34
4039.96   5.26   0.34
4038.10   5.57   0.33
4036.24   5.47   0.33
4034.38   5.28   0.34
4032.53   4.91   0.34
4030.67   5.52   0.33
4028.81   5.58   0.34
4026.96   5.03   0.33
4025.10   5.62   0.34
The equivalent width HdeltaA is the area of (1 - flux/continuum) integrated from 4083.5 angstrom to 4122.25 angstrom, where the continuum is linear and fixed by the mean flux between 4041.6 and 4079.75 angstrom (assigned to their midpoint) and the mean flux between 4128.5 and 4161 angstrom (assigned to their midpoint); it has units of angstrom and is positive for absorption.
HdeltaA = 4.12 angstrom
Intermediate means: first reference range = 5.28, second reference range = 5.28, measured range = 4.72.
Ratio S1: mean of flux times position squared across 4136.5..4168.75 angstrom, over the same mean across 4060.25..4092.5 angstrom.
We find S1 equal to 1.1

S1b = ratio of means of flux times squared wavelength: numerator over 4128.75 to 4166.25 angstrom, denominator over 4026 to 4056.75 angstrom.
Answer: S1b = 1.02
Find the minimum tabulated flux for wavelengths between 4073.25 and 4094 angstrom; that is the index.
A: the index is 4.77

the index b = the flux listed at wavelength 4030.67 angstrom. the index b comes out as 5.52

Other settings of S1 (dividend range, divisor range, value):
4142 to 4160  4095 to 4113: 1.24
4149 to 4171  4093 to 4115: 1.25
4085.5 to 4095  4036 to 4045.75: 0.92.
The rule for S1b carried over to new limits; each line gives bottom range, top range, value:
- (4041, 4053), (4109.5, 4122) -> 0.92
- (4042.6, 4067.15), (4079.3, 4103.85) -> 0.91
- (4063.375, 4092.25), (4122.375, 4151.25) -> 1.05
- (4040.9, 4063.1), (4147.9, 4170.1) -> 1.03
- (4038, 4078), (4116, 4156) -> 1.03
